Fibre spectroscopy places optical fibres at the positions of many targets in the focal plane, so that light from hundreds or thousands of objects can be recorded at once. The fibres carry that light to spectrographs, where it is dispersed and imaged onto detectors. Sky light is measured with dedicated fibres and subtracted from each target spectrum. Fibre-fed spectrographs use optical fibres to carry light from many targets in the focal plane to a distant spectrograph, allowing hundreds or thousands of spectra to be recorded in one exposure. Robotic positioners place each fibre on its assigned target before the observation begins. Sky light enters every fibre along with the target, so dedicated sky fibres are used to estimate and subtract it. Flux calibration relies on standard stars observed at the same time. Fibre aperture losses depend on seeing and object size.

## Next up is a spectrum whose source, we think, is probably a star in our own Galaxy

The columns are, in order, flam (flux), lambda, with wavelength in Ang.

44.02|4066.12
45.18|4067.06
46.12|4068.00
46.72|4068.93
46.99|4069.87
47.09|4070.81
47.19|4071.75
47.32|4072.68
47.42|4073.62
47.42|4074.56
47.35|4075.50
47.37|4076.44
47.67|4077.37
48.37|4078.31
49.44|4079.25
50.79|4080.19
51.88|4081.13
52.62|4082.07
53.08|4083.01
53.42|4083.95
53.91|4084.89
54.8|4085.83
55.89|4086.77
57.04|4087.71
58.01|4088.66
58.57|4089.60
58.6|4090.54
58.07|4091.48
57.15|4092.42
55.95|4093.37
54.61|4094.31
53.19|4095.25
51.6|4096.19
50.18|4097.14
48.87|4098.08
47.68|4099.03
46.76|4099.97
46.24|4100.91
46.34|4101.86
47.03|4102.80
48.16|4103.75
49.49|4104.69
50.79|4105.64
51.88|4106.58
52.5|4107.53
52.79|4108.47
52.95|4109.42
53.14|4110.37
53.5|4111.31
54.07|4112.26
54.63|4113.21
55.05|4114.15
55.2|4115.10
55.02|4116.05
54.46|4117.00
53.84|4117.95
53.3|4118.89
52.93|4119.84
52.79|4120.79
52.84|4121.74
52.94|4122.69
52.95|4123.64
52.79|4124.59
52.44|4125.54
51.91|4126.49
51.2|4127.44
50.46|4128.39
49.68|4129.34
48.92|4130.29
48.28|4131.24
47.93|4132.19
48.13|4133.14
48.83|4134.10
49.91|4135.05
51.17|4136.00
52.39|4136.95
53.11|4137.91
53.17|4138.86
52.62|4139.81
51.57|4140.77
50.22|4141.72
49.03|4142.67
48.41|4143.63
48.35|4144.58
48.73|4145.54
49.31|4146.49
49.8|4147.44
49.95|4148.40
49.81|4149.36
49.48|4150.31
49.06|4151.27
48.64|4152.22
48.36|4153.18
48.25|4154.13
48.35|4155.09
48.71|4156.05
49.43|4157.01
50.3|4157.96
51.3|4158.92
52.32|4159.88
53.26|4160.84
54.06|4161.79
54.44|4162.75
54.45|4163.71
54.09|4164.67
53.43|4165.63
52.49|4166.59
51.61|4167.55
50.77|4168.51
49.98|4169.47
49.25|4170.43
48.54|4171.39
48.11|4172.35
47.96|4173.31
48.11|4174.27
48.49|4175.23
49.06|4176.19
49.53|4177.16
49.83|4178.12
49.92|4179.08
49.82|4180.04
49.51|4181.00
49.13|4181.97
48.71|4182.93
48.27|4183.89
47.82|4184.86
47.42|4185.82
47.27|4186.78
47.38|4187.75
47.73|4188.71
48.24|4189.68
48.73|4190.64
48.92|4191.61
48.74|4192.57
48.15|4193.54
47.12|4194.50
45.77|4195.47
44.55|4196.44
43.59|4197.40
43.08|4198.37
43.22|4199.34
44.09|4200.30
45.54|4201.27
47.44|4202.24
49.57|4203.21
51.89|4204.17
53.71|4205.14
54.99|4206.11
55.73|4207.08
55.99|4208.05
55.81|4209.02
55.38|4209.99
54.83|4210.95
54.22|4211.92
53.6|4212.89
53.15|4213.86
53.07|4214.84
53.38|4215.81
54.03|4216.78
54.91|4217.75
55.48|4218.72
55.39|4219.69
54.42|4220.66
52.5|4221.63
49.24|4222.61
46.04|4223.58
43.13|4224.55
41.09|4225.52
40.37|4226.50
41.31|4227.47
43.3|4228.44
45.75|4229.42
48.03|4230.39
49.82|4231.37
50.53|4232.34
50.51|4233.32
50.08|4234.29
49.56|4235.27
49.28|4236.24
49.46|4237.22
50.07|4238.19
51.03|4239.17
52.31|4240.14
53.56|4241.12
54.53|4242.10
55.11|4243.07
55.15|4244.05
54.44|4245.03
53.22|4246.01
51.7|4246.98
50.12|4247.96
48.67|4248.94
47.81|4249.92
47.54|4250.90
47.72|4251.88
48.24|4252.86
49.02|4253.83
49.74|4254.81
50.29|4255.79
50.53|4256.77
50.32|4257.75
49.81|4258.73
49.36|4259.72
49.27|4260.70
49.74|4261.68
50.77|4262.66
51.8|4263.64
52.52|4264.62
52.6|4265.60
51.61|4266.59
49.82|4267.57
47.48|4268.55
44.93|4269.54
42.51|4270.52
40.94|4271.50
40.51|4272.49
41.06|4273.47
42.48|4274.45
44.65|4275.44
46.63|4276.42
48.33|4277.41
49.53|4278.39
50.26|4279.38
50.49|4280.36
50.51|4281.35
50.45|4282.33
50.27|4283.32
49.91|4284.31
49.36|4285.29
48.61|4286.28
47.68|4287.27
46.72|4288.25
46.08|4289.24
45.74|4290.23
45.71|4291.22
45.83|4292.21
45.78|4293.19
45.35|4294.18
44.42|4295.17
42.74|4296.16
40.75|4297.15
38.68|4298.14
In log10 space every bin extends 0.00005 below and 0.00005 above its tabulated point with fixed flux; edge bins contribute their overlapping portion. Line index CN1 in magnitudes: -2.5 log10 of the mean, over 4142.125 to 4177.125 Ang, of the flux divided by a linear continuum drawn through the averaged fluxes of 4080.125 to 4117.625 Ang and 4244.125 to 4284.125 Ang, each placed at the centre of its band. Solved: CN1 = 0.026 mag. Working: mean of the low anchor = 52.9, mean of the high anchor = 48.8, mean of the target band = 50.1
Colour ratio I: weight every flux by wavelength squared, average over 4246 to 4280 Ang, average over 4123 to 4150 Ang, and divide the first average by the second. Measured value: 1.02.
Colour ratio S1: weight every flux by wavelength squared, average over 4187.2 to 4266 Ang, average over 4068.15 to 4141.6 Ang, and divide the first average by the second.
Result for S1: 1.03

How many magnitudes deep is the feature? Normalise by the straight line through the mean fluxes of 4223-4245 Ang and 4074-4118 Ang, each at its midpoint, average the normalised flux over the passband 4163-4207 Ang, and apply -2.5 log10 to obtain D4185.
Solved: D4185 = 0.02 mag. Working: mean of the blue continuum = 52.3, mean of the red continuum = 48.8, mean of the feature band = 48.9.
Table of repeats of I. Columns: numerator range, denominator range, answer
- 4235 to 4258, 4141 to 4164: 1.06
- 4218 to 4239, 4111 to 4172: 0.99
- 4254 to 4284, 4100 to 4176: 1.01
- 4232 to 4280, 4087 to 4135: 1.01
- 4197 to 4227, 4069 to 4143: 1.03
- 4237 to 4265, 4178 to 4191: 1.08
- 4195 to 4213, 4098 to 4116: 1.03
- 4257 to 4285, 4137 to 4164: 1.01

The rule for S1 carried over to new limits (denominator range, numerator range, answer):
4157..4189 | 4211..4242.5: 1.03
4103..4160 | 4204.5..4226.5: 1.07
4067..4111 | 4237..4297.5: 1.04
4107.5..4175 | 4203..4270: 1.04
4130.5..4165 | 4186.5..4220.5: 1.03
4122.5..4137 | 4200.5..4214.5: 1.08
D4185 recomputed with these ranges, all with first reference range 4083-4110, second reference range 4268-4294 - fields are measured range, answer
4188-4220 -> -0.03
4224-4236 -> 0.05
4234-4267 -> -0.07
